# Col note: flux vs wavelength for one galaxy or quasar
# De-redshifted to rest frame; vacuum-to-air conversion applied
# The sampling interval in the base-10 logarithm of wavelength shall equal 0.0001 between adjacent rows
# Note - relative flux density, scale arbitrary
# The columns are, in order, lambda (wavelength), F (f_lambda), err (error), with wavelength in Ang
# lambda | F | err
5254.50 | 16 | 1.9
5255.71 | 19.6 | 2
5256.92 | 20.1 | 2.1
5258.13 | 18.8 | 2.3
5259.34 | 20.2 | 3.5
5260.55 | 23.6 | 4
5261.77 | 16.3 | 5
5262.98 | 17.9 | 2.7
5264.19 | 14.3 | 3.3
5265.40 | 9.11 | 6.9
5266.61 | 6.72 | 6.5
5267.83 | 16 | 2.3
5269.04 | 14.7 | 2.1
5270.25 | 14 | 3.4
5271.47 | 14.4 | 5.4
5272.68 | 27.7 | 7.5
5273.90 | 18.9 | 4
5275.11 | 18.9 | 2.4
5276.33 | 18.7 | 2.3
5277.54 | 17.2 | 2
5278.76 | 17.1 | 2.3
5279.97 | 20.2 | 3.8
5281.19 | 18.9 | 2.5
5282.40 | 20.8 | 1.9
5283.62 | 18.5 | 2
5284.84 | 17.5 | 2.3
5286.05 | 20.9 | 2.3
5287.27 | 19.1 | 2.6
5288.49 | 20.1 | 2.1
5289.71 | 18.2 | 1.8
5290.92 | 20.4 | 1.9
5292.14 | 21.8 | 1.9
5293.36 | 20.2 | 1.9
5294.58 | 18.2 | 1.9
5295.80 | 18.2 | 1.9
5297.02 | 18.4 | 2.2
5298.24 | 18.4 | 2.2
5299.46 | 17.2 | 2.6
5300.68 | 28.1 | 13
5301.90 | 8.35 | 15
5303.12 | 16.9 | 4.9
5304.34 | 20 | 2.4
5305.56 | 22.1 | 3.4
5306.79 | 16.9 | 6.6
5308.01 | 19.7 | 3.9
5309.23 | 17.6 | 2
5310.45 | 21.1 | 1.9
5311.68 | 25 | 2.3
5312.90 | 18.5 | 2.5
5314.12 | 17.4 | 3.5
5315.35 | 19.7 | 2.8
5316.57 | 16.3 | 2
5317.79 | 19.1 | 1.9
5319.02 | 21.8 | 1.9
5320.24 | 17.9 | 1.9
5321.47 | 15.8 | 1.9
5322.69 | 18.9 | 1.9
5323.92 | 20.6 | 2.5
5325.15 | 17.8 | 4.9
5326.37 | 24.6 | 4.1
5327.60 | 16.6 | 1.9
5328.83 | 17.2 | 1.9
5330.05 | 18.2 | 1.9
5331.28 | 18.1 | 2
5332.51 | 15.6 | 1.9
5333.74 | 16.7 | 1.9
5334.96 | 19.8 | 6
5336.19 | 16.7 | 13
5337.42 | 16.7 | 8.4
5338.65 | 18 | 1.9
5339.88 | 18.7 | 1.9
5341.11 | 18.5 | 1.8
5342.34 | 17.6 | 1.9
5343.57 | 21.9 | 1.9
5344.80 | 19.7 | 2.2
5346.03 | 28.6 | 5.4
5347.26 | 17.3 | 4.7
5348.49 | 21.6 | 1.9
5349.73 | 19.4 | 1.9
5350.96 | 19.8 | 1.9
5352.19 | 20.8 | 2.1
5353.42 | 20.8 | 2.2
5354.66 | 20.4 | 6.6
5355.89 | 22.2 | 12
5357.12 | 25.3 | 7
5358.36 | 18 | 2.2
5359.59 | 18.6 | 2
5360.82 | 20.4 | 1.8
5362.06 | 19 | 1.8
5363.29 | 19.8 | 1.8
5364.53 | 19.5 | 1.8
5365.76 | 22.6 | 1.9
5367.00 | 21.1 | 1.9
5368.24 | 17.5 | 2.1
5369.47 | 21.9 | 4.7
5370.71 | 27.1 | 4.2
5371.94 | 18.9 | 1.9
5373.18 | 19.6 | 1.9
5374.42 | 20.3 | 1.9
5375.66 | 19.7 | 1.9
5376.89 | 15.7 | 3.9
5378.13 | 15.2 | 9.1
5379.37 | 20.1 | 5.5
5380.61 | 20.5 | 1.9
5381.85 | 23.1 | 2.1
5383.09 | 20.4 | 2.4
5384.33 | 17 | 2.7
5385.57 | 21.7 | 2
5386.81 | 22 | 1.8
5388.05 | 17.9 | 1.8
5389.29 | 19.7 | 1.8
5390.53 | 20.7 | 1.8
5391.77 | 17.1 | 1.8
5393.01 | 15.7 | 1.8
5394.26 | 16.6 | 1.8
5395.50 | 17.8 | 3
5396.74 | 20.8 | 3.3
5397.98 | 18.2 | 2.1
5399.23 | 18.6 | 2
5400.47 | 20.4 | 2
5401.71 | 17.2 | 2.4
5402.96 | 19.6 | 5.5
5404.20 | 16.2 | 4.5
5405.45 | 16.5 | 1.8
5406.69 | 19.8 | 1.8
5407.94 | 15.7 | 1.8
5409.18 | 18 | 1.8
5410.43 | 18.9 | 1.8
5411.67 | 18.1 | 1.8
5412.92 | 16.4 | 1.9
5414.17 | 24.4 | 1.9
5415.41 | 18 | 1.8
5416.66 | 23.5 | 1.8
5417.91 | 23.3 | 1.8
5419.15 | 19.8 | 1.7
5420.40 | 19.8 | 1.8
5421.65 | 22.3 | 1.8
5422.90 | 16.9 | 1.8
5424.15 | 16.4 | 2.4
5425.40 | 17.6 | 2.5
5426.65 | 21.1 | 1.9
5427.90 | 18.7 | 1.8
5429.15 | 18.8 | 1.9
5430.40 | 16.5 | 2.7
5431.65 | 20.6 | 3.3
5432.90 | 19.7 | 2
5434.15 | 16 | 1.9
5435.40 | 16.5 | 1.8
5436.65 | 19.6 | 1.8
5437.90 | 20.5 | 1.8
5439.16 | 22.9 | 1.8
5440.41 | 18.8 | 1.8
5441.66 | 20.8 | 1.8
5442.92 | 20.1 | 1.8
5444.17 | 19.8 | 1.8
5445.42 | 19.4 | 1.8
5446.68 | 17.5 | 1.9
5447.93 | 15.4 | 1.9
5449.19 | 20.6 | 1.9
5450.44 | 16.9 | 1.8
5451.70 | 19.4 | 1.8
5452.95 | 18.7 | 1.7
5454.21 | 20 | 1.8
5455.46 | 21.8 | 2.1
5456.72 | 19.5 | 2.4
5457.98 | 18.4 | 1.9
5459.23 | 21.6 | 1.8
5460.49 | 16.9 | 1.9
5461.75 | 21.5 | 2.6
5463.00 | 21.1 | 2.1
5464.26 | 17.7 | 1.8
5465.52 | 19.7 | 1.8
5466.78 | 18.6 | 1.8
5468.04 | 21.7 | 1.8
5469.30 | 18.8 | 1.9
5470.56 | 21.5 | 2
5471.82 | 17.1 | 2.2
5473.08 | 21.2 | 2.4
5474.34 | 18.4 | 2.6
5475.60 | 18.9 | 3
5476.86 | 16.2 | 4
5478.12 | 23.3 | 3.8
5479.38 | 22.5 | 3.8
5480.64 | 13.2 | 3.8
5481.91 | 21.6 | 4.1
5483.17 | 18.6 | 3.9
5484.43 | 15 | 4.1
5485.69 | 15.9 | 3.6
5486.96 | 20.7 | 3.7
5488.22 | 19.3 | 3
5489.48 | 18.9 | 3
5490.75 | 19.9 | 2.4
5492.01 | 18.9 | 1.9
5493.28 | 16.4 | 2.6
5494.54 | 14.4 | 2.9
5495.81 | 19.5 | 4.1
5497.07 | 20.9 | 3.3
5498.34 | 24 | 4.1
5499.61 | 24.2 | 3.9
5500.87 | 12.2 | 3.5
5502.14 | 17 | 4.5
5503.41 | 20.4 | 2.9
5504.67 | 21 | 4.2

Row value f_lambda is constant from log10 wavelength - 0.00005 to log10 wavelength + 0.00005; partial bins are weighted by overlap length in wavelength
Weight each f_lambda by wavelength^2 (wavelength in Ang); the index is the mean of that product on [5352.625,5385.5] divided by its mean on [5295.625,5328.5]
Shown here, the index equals 1.1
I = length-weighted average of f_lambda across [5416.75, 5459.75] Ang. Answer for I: 19.3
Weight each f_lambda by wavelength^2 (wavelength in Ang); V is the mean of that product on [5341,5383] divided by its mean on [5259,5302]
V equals 1.2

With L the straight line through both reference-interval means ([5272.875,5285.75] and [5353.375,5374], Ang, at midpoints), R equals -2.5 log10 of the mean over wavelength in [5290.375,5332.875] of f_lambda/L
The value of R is 0.04 mag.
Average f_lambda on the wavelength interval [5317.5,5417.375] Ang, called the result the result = 19.4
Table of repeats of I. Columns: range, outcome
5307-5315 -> 19.7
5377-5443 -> 19.1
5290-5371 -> 19.5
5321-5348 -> 18.8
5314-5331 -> 18.7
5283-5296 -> 19.4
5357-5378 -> 20.1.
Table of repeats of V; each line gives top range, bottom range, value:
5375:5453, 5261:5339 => 1.09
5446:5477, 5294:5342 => 1.09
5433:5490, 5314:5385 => 1.02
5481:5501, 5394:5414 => 1.07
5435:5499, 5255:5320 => 1.11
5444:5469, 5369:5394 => 1.01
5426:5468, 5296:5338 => 1.09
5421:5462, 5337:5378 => 0.98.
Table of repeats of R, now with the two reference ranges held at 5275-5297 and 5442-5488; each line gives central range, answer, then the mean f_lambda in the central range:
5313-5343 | 0.05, 18.3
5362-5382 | -0.05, 20.1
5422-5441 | 0.02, 18.8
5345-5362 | -0.10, 20.9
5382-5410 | 0.03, 18.6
